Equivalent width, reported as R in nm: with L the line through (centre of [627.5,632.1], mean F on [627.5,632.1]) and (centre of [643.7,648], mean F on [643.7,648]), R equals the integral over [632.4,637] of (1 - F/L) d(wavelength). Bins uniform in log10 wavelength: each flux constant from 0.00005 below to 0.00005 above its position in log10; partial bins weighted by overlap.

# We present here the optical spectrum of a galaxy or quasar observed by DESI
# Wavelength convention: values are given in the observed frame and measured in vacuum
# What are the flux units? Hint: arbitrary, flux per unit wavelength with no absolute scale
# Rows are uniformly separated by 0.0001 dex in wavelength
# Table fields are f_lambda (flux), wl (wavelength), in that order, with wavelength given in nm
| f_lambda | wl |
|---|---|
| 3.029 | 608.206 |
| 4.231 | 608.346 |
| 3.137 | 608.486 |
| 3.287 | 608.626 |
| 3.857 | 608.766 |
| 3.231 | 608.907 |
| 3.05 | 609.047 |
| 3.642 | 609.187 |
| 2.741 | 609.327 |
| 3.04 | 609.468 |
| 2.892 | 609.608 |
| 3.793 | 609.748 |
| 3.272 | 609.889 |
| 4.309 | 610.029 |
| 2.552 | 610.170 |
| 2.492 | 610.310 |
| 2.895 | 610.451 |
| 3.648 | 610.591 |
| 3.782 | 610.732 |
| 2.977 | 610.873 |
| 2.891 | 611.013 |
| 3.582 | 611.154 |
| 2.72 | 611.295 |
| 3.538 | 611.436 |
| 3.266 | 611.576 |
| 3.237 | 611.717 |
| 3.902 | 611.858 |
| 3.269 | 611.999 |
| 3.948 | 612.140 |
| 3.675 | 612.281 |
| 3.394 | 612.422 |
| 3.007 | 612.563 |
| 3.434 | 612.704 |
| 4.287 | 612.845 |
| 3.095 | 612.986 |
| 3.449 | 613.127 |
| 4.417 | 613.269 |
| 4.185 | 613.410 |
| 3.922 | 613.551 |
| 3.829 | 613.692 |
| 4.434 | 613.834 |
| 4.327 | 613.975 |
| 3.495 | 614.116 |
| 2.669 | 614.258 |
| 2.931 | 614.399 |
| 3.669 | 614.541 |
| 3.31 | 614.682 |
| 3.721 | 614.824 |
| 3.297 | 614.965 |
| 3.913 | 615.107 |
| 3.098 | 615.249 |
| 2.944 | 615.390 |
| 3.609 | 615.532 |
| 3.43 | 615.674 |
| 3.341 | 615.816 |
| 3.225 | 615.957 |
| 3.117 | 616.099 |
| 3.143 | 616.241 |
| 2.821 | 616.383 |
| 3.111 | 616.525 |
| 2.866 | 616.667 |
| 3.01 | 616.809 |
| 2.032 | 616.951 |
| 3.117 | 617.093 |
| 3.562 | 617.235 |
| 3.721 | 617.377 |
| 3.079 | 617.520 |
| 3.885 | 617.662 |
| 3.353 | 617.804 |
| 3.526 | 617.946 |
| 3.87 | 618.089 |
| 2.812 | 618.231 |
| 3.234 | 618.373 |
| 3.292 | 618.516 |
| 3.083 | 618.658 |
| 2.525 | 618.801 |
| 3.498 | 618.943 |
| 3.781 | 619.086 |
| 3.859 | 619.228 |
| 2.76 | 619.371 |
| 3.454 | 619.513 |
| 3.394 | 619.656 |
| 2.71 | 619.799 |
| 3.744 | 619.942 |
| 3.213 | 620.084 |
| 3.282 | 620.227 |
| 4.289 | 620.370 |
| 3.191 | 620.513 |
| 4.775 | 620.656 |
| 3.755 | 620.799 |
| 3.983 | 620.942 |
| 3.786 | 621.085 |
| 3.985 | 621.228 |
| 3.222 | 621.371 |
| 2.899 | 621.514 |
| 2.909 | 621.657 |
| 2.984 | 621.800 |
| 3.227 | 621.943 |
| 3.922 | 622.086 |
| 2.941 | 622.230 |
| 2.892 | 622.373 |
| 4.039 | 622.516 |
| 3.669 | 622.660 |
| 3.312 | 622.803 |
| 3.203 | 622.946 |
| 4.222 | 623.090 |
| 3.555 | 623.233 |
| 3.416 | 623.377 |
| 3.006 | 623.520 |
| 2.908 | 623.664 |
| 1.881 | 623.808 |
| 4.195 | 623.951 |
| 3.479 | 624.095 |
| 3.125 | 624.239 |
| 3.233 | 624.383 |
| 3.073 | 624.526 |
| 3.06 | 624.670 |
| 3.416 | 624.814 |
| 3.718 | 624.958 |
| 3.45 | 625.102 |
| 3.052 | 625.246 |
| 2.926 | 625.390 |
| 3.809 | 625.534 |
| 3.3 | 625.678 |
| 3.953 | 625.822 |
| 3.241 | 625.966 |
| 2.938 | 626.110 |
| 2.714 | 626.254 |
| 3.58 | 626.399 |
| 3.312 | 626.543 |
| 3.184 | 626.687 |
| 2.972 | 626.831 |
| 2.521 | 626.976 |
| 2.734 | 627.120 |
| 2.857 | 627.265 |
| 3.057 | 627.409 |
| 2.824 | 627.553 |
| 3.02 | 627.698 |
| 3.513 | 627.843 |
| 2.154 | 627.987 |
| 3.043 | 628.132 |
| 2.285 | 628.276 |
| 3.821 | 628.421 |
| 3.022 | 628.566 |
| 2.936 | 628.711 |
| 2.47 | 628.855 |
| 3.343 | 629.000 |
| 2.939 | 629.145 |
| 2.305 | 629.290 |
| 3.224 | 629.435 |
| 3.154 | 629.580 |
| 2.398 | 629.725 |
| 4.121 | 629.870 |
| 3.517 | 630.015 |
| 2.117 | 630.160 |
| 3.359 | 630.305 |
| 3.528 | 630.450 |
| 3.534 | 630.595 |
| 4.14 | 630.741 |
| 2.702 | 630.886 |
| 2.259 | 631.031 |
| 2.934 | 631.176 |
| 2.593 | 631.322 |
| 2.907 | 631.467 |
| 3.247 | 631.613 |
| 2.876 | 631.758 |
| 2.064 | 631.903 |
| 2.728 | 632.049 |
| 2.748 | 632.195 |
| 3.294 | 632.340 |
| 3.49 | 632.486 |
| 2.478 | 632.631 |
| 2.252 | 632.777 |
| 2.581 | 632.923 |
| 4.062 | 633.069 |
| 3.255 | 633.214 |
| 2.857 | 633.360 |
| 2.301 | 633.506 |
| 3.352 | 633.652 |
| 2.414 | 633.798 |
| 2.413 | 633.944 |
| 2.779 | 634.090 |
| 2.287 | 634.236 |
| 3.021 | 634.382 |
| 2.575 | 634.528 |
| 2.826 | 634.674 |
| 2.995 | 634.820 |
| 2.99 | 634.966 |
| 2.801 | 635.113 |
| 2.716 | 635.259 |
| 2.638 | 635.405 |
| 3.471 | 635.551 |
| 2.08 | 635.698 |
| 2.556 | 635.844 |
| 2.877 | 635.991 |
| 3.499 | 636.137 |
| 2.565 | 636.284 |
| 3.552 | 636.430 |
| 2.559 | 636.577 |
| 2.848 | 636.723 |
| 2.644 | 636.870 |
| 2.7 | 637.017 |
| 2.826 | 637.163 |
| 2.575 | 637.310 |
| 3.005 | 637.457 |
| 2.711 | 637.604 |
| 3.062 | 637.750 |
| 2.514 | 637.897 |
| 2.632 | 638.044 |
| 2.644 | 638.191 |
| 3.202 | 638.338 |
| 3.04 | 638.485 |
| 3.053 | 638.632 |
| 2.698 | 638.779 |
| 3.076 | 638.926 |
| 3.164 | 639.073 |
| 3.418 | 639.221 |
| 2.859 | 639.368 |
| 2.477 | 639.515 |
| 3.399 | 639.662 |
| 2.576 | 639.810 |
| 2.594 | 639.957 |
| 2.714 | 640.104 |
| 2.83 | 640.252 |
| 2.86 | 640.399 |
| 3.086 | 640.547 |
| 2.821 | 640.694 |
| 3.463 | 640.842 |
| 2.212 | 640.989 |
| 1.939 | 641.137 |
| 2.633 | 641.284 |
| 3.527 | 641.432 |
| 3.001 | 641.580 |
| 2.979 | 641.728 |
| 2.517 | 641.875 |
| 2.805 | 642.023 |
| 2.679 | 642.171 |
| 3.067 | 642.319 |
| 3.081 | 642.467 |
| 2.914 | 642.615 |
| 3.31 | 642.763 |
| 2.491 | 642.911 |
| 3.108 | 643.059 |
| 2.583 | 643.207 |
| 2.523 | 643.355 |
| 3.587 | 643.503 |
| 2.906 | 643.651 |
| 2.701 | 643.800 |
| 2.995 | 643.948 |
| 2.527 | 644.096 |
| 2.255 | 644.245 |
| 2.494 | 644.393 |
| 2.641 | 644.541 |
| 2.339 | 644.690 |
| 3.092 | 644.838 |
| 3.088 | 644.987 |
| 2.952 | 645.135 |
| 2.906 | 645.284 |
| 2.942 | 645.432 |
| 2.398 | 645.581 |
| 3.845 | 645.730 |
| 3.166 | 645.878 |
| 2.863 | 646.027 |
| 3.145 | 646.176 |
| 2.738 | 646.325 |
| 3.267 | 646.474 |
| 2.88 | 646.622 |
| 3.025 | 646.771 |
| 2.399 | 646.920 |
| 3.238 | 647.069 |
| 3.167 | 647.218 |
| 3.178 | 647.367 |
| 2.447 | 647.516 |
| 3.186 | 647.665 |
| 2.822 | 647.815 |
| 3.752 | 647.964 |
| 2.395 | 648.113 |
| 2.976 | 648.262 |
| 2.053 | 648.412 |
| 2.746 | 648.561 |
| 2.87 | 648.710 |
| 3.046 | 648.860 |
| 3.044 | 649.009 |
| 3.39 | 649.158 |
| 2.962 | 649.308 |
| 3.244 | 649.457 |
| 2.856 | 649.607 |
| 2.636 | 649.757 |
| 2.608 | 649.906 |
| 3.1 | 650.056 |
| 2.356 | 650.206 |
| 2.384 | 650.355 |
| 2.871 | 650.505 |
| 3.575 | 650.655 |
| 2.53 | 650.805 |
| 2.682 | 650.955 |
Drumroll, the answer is 0.19 nm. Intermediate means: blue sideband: 2.97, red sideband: 2.9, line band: 2.83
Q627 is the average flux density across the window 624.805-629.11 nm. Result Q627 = 3.1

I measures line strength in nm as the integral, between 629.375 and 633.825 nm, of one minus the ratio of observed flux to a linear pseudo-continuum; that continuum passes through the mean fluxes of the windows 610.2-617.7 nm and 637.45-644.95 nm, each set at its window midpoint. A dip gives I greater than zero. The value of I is 0.06 nm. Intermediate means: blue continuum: 3.38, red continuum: 2.84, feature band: 2.99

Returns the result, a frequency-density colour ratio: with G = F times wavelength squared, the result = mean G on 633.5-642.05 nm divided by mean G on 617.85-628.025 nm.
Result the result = 0.90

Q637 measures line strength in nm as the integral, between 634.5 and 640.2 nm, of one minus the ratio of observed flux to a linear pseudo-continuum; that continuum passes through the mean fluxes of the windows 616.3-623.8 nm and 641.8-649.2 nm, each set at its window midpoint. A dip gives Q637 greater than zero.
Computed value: 0.34 nm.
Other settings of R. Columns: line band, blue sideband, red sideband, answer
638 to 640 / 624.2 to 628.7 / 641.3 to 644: 0.03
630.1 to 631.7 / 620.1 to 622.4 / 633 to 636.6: 0.01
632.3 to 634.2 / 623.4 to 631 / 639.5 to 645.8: 0.09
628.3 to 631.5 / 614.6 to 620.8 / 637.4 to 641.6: 0.02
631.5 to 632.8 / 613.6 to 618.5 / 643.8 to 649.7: 0.12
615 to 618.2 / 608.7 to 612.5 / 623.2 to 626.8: 0.03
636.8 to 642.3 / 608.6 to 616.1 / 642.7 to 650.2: 0.30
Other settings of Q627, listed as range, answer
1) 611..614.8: 3.56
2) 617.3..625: 3.39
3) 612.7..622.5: 3.42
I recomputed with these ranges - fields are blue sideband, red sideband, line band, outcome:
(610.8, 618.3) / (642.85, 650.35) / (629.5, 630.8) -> -0.07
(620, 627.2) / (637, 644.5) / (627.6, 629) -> 0.12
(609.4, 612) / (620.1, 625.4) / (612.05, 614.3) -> -0.30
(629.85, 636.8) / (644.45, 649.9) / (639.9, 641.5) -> 0.07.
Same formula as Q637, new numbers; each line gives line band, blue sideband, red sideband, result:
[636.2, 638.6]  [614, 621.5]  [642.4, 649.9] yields 0.171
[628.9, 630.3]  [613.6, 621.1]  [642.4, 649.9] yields 0.072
